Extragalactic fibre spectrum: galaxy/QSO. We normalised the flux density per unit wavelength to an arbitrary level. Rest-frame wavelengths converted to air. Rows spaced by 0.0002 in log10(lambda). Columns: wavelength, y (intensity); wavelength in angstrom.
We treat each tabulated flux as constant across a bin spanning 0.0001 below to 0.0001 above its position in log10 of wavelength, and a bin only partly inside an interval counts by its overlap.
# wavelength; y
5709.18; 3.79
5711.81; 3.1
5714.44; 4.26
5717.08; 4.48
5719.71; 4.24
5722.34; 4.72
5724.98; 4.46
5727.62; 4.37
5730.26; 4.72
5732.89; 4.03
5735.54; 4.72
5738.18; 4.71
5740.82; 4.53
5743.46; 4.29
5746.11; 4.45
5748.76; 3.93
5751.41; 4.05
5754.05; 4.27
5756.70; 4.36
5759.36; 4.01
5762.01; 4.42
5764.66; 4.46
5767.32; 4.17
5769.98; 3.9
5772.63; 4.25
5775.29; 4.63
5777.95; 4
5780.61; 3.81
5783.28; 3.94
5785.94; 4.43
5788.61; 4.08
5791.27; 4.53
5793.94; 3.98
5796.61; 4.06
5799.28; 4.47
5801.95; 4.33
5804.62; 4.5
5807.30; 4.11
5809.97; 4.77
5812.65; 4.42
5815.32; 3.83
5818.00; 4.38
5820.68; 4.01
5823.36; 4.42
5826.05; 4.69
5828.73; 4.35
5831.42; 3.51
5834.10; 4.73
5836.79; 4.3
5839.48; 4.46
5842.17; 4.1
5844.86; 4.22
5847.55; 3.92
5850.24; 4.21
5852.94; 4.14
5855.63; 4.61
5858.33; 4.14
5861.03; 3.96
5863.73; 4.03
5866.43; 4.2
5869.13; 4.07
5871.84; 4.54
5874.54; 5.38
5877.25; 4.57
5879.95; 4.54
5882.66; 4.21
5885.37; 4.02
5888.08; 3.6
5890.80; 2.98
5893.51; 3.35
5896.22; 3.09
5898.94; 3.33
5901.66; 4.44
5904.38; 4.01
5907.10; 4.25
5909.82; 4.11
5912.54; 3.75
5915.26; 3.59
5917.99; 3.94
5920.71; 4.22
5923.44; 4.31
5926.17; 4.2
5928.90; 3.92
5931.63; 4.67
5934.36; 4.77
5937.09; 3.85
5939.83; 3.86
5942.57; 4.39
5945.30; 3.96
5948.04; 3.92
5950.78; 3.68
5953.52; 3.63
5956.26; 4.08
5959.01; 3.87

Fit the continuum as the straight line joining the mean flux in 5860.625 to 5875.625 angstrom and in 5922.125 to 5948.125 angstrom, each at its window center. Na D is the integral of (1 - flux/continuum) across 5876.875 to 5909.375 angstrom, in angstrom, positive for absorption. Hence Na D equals 3.4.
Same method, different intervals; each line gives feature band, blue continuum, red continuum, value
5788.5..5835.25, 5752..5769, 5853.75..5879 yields 0.36 angstrom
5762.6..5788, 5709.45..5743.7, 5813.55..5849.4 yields 0.64 angstrom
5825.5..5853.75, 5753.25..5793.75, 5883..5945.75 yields -0.99 angstrom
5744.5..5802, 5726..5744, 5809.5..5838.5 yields 2.66 angstrom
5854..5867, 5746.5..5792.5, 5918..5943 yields 0.07 angstrom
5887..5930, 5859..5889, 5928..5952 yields 3.88 angstrom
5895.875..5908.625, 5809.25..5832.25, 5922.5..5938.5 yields 1.17 angstrom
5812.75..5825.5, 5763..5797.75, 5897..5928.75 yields -0.30 angstrom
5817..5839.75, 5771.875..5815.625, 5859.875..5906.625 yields -0.79 angstrom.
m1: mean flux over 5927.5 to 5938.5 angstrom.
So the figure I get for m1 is 4.3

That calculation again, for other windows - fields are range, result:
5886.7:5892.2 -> 3.29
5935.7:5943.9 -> 4.03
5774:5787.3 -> 4.16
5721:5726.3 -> 4.59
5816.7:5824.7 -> 4.27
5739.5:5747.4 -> 4.42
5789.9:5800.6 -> 4.26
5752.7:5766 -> 4.3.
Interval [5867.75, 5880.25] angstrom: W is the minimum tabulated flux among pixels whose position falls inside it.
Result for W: 4.07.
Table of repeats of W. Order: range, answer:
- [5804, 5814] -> 4.11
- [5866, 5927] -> 2.98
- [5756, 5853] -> 3.51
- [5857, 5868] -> 3.96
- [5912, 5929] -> 3.59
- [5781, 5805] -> 3.94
